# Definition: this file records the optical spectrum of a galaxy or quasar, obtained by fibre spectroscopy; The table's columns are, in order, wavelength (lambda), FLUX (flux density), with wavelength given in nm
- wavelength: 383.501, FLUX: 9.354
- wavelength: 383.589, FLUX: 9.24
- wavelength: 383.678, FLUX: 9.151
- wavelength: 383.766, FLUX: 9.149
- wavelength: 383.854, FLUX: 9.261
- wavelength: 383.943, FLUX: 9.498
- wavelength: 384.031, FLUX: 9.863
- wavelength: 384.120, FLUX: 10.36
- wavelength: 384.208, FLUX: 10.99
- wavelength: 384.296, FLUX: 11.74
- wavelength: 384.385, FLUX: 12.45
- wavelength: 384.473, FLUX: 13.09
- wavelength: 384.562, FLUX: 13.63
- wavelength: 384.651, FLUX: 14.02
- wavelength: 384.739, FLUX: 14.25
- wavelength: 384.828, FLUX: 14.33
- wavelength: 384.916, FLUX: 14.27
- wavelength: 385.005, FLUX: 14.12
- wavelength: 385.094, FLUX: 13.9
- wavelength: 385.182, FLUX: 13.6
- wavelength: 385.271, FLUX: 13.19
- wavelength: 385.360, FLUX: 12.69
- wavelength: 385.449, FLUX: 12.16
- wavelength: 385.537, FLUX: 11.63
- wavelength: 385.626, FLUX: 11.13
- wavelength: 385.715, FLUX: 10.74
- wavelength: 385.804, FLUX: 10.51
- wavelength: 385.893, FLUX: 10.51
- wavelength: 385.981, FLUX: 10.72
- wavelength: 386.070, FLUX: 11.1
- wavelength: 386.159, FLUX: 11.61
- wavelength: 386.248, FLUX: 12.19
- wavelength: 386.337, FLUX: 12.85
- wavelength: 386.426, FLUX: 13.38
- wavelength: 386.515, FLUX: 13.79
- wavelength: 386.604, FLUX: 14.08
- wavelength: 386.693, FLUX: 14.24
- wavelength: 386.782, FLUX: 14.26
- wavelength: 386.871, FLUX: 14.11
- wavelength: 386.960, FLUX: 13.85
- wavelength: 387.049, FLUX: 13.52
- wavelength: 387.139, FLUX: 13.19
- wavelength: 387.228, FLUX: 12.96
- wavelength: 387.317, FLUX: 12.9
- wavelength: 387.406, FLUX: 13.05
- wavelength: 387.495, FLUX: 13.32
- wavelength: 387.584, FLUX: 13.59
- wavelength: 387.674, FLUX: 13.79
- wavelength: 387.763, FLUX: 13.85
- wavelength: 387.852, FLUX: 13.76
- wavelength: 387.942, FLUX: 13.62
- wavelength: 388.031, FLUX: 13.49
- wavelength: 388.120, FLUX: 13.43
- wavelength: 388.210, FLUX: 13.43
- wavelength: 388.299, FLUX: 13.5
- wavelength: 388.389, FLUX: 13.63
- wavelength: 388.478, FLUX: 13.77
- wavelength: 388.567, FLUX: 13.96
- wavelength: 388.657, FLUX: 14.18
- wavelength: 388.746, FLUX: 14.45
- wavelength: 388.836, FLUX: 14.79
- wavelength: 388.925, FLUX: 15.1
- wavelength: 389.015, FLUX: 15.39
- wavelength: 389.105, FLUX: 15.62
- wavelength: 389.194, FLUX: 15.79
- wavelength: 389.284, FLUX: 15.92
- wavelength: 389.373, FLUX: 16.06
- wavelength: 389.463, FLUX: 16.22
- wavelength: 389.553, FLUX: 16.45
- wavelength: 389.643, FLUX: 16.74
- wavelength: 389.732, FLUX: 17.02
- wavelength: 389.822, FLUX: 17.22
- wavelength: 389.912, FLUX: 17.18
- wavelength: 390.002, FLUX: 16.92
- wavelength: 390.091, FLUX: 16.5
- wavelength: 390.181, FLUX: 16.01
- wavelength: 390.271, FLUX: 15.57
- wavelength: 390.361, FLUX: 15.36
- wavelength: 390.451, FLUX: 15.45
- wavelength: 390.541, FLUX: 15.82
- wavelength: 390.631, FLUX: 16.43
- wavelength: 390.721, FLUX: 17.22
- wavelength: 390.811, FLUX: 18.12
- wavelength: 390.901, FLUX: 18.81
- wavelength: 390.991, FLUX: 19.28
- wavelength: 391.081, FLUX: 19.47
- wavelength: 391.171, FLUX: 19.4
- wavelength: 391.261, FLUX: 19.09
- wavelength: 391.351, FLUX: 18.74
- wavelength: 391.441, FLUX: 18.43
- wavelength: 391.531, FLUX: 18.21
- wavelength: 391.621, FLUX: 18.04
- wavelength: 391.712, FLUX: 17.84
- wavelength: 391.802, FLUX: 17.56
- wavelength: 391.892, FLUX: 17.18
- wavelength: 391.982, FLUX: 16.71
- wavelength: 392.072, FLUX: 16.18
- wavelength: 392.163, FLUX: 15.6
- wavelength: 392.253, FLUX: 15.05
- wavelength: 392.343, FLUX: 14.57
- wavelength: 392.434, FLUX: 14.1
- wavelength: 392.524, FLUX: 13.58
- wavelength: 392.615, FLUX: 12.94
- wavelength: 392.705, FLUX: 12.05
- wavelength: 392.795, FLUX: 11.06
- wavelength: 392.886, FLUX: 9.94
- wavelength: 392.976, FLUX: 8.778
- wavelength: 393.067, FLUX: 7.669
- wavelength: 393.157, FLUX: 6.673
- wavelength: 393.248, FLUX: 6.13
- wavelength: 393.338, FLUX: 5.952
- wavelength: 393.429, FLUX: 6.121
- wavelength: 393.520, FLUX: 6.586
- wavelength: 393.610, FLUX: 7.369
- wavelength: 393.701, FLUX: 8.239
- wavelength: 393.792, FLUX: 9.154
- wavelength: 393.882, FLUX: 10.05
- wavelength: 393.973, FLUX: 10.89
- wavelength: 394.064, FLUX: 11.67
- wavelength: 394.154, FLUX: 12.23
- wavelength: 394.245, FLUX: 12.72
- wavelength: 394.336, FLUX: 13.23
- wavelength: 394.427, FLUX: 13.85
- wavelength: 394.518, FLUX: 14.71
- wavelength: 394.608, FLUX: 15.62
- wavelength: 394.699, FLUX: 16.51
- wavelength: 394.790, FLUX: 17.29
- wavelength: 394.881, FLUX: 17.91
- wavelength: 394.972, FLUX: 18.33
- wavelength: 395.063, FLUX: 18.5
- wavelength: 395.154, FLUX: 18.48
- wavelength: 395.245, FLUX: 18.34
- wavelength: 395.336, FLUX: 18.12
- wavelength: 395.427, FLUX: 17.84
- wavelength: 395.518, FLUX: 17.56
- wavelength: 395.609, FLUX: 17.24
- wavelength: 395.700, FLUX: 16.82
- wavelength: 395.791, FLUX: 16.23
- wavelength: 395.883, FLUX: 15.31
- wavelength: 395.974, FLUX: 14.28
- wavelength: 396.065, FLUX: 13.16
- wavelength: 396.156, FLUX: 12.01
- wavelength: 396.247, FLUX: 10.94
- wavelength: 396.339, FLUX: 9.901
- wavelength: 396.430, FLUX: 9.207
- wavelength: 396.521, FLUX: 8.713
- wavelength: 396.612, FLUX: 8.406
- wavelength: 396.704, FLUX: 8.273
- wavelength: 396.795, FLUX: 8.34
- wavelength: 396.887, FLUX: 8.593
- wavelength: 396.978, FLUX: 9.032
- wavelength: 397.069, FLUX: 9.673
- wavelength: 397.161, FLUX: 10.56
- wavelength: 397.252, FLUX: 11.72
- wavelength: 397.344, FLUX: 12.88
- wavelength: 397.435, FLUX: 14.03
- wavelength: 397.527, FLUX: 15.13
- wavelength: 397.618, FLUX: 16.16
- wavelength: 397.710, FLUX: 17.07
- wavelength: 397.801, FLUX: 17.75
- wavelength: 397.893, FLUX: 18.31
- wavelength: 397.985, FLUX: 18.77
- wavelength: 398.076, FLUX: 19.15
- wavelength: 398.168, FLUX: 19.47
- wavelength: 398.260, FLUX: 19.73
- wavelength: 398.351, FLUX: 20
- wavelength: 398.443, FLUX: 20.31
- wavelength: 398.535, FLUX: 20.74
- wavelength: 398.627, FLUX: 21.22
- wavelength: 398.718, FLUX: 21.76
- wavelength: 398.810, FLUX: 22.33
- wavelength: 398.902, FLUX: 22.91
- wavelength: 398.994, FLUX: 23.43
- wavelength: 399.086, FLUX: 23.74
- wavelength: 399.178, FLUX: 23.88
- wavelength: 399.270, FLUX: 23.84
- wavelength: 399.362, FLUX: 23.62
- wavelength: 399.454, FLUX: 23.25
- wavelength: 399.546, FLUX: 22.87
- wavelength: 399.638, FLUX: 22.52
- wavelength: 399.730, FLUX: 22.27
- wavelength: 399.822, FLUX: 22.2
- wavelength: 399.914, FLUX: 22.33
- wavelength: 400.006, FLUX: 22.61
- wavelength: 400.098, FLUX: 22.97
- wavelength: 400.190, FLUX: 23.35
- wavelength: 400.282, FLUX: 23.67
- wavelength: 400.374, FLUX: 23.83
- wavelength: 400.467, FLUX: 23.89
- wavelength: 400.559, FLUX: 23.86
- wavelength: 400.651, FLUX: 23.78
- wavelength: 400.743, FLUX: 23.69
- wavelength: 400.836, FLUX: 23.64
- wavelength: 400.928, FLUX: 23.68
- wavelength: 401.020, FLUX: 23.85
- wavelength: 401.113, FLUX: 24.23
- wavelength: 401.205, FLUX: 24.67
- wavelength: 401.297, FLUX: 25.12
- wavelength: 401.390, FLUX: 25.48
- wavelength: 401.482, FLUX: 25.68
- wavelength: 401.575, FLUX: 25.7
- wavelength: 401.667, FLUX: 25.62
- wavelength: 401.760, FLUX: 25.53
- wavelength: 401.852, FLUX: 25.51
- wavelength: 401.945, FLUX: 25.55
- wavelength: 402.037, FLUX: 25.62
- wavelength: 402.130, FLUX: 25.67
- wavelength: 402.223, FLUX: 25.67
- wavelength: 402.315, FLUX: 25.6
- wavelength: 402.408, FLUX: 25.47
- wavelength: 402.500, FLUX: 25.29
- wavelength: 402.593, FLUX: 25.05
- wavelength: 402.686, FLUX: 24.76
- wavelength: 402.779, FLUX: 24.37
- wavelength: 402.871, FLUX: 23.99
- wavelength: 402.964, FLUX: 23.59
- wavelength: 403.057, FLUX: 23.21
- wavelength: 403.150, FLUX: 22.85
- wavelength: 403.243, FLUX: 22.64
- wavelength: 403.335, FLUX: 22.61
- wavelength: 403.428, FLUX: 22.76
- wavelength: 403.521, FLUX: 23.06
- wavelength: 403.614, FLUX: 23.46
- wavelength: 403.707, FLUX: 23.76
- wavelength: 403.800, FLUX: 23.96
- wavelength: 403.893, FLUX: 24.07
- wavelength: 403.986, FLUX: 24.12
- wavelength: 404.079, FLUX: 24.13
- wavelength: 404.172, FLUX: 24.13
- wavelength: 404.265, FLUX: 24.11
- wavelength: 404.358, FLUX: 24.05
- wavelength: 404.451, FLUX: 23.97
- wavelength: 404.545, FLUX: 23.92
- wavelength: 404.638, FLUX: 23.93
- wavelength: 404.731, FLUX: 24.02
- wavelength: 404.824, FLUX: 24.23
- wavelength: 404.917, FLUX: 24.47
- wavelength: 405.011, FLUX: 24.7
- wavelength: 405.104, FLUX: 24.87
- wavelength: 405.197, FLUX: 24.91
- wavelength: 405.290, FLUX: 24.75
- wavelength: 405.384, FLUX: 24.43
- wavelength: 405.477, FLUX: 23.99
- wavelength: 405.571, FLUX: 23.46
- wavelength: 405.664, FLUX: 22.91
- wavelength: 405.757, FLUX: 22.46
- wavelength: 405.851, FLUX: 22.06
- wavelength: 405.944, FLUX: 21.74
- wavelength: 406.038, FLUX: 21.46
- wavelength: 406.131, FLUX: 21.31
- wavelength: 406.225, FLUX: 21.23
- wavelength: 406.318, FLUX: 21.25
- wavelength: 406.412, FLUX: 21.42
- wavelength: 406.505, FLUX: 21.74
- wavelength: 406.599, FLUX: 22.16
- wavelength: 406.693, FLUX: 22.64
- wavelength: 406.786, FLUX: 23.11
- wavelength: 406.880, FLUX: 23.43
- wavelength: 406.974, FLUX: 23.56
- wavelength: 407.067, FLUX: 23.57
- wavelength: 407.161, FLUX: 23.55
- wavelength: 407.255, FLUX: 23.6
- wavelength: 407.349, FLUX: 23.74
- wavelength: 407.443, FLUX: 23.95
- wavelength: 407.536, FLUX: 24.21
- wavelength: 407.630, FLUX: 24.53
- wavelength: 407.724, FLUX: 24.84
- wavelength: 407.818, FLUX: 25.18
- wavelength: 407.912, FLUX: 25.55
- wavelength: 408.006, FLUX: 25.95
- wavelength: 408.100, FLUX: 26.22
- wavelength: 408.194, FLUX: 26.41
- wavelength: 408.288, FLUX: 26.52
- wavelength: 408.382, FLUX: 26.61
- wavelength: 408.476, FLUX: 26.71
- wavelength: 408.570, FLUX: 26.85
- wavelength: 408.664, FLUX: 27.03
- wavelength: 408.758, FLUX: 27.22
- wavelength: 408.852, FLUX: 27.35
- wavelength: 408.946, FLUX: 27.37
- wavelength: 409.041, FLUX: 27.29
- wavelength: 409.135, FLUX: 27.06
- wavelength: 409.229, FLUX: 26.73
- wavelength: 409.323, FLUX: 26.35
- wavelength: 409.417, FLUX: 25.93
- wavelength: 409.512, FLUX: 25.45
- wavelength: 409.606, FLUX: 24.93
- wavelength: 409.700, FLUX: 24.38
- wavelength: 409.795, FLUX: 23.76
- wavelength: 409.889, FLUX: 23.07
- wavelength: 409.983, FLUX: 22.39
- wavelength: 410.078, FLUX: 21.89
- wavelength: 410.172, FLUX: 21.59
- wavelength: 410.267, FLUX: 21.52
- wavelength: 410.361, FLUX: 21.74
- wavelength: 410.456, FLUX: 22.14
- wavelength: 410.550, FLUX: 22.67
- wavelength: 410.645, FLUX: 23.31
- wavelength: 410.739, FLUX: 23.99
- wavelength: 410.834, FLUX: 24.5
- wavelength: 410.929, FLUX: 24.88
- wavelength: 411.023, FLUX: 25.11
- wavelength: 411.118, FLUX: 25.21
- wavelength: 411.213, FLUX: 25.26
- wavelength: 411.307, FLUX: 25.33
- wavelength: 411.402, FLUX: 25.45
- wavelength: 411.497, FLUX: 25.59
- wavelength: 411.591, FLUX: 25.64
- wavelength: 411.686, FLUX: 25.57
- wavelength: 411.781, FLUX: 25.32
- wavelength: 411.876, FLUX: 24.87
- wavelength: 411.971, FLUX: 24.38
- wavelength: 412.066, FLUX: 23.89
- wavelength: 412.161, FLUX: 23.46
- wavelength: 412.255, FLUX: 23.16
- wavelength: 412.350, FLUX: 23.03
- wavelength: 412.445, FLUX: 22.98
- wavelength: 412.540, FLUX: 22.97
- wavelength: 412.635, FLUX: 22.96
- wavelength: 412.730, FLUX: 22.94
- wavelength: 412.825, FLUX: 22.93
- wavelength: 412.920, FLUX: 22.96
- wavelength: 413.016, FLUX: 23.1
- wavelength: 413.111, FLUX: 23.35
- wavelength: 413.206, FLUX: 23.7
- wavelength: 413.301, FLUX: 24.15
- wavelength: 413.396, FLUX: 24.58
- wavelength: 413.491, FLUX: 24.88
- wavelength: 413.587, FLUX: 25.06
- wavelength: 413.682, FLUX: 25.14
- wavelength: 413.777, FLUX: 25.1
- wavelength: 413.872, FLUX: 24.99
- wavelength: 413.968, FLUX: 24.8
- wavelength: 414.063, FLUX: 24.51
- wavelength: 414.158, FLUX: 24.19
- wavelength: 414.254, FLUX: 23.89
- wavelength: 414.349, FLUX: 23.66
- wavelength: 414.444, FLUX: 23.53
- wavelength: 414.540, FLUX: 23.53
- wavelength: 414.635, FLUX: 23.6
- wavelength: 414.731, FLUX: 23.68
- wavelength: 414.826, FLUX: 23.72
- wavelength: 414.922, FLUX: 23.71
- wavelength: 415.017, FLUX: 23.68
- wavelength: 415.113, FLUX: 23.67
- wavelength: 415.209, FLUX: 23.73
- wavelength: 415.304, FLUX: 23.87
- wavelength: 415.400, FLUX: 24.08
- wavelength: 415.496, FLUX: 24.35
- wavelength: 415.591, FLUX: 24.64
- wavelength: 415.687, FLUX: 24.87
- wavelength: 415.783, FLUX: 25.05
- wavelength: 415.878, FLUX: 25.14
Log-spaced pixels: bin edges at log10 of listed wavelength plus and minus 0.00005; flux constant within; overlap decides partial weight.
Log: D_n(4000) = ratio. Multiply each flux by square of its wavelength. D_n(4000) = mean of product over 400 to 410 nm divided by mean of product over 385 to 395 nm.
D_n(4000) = 1.88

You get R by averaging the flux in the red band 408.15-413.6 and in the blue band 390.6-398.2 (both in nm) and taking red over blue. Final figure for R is 1.75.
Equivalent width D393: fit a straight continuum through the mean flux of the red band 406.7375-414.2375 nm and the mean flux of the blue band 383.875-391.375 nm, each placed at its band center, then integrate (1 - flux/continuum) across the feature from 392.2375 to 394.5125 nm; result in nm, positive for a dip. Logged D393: 0.86 nm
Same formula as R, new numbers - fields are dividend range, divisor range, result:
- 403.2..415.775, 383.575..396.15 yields 1.73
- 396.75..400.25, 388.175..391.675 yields 1.15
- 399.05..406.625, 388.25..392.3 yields 1.44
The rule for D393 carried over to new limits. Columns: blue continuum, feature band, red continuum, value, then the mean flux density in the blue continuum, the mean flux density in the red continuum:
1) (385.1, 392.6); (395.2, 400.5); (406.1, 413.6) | 0.391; 14.9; 24.3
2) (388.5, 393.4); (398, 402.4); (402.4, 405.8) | -0.413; 15.2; 23.9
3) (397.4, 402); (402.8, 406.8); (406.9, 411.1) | 0.062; 22.3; 24.8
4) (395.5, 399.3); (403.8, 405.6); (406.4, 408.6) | -0.176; 15.9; 24.5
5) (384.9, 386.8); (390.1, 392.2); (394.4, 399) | -0.498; 12.5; 15.7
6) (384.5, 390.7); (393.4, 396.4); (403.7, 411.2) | 0.666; 14.1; 24.2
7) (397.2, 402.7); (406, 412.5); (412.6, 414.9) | -0.255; 22.4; 24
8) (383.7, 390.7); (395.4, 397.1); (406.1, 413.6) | 0.544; 13.7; 24.3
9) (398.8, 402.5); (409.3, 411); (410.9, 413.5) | 0.043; 24.1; 24.2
